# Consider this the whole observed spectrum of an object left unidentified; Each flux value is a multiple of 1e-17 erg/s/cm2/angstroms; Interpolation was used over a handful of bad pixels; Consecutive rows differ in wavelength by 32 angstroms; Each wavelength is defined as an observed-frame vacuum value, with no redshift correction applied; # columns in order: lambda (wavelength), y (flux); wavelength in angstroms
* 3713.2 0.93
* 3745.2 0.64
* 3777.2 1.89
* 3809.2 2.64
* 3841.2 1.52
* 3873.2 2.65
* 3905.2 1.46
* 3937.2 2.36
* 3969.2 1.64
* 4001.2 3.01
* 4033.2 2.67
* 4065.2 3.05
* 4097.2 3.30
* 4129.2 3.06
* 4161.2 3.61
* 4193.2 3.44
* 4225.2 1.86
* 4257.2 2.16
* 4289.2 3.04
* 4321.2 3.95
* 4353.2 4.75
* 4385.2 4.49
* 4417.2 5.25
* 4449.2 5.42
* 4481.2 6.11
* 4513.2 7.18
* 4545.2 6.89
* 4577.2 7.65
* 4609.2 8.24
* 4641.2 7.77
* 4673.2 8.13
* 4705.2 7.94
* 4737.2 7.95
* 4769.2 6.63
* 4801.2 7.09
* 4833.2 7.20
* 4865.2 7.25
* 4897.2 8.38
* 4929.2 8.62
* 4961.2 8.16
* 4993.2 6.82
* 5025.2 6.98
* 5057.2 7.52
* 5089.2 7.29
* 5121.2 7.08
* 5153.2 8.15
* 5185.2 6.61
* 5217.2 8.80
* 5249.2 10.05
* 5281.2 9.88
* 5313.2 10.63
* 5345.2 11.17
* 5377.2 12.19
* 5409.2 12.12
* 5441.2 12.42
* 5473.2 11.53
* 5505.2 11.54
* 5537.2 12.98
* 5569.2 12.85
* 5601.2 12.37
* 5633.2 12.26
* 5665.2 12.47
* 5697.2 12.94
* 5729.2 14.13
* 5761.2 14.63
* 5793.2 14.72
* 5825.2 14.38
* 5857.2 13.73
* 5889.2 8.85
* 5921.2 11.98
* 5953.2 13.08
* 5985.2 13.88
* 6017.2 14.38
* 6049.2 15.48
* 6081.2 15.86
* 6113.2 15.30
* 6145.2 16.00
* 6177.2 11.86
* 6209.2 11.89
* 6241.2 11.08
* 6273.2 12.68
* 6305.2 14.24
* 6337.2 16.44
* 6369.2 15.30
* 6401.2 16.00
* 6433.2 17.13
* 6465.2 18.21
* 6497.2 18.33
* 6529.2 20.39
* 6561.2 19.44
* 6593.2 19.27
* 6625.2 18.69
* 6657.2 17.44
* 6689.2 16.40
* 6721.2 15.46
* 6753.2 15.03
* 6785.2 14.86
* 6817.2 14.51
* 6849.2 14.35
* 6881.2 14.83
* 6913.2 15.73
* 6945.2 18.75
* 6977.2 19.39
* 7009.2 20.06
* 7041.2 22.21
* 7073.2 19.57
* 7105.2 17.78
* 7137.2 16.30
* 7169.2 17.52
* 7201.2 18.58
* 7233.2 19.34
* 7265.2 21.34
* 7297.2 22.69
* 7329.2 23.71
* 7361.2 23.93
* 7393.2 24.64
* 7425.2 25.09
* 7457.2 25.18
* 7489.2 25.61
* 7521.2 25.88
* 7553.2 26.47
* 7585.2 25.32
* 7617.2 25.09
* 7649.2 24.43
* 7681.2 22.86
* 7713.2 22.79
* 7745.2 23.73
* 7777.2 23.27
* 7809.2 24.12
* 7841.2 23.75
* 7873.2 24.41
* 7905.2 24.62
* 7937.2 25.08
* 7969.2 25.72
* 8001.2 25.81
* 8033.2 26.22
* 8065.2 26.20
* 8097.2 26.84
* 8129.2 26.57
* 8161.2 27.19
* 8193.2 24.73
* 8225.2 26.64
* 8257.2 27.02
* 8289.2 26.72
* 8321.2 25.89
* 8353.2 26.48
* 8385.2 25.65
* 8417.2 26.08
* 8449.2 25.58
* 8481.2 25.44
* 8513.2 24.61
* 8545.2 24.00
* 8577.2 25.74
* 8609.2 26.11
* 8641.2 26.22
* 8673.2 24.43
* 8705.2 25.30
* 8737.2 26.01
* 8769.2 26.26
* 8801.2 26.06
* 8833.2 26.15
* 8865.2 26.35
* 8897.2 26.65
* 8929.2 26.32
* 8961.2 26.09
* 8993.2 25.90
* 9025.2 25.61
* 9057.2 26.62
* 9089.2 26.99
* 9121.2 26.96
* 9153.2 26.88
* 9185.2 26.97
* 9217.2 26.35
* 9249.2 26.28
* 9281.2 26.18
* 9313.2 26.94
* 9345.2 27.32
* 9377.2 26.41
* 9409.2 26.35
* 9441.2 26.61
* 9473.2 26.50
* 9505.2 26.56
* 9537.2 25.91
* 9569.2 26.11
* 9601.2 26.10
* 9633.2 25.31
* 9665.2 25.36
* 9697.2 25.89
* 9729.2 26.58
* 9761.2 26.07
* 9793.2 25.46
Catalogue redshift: 0.000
